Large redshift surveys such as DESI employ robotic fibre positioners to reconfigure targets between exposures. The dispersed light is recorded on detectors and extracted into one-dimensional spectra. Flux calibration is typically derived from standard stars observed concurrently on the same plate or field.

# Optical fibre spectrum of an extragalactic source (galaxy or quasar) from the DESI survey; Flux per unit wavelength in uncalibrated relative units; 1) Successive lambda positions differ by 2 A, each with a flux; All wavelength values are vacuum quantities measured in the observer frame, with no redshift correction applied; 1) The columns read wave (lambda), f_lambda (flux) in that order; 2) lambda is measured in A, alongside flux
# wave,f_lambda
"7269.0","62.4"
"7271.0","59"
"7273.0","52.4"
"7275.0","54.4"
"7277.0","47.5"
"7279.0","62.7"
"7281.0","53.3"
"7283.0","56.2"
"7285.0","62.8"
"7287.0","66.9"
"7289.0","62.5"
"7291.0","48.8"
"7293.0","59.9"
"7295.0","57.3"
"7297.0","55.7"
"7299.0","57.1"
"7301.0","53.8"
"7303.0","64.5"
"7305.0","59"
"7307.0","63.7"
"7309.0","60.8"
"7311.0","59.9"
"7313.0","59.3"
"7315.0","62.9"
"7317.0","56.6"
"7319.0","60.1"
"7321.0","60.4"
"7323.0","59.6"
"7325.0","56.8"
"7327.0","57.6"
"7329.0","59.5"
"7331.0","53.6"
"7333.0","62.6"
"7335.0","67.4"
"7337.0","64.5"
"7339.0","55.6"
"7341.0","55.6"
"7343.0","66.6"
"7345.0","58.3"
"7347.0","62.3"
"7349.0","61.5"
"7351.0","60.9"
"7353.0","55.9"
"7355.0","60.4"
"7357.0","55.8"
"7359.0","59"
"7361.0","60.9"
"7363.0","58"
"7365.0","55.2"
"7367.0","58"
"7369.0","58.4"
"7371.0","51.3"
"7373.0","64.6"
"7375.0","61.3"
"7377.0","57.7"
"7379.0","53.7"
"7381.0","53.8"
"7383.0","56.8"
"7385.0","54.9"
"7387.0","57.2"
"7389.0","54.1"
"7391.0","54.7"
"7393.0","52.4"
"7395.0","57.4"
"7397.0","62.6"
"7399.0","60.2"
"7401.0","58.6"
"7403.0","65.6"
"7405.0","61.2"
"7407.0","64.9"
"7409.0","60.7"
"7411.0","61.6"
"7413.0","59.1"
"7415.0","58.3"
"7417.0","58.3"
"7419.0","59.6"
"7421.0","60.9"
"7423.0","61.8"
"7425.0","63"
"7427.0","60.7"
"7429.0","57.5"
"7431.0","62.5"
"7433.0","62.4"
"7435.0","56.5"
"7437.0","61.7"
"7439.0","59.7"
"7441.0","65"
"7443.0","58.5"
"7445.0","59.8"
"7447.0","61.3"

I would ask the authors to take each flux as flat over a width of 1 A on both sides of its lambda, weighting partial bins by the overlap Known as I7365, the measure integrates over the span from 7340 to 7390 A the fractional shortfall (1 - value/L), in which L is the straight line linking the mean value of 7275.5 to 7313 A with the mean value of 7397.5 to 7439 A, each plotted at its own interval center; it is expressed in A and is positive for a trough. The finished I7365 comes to 1.4 A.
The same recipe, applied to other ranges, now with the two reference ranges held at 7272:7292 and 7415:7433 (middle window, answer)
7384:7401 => 0.82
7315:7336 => -0.61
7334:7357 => -0.85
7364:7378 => 0.25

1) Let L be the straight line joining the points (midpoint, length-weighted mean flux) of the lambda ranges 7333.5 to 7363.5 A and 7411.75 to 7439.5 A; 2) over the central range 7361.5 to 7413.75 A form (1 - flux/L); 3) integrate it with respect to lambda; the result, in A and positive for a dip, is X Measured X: 1.7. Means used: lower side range 60.3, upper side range 60.2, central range 58.3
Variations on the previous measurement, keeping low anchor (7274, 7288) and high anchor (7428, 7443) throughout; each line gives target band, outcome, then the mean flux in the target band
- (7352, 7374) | 0.5 A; 58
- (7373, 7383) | 0.3 A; 57.4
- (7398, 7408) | -0.4 A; 62.1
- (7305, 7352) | -1.3 A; 60.2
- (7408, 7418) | 0.1 A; 59.6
